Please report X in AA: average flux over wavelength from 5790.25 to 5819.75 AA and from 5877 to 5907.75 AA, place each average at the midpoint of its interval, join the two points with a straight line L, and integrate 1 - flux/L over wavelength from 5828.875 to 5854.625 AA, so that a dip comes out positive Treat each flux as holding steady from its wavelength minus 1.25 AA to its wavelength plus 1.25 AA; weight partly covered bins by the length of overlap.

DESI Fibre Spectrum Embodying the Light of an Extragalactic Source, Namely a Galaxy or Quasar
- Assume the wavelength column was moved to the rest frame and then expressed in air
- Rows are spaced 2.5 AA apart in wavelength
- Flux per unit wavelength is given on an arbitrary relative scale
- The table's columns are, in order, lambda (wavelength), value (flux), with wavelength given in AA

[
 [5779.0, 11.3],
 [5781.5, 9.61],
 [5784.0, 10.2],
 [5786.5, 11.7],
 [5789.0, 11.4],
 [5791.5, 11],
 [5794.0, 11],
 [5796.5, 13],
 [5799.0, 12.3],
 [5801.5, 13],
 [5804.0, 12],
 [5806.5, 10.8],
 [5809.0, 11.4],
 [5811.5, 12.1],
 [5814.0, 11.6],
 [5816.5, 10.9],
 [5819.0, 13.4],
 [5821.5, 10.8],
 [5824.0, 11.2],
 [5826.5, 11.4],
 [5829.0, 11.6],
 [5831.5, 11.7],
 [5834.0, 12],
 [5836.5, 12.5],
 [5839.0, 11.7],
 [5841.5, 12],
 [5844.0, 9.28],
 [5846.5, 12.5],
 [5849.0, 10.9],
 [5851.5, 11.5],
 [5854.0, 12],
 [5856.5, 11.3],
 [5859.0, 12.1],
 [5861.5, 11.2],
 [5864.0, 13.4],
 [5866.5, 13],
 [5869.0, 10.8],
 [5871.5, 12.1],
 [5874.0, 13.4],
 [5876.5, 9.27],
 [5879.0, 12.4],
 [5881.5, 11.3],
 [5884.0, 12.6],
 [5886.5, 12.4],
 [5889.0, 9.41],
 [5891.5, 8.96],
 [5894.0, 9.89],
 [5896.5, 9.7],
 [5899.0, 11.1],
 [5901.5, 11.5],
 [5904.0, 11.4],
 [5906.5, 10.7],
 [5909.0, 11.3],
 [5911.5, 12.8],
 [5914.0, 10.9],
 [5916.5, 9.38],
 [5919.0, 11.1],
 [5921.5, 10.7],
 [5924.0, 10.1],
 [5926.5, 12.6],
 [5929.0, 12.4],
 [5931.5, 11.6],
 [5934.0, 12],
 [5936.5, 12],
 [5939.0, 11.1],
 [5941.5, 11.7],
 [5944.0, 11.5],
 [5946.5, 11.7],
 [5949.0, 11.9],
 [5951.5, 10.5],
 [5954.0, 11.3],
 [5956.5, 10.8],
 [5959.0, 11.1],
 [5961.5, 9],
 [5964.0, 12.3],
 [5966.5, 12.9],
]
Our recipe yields -0.3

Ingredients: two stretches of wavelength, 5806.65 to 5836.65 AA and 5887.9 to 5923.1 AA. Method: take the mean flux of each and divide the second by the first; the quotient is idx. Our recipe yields 0.91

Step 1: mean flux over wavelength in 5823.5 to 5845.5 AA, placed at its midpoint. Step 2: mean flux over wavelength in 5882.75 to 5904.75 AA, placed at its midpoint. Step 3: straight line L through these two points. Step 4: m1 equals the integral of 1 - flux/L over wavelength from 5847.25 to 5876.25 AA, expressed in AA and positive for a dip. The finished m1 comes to -1.89 AA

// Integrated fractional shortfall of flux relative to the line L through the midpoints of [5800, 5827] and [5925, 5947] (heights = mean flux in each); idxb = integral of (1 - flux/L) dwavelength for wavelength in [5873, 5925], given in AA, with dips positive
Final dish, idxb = 3.67 AA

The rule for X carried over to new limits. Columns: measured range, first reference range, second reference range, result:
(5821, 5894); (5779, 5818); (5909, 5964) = -0.9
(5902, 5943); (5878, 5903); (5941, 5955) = -0.6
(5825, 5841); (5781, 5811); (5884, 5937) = -0.6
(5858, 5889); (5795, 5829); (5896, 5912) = -1.3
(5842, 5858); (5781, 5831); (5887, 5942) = 0.1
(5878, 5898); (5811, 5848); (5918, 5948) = 1.3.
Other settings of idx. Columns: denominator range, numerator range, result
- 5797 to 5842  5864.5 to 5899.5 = 0.95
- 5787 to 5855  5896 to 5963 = 0.96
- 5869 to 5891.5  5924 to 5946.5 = 1.03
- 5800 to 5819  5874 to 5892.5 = 0.94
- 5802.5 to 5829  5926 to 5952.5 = 1.01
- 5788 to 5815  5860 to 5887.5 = 1.02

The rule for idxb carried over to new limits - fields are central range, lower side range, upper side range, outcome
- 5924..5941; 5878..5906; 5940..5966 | -1.0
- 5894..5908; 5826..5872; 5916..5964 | 0.8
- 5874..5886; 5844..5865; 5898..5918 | -0.3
